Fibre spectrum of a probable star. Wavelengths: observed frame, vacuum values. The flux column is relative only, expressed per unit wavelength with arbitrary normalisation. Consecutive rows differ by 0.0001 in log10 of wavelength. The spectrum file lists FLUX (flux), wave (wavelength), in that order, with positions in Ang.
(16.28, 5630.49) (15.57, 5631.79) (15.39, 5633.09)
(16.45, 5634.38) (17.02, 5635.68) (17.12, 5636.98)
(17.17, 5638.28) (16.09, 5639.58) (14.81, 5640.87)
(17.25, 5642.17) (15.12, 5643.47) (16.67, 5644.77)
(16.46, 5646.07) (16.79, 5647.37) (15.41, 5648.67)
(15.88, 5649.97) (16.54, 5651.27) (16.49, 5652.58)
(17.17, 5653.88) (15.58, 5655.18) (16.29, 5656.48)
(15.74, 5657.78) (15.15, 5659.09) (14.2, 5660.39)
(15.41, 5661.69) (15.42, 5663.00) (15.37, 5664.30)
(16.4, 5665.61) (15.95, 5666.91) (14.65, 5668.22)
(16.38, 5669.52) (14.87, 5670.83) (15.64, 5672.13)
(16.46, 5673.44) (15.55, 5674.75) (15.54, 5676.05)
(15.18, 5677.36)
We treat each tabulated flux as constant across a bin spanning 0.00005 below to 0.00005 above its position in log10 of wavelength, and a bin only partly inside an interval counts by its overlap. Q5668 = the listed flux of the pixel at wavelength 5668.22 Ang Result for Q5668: 14.65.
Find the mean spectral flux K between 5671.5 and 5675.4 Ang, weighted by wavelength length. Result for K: 15.9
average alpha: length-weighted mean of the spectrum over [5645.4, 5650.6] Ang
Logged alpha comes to 16.1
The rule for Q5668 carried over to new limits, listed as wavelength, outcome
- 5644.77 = 16.67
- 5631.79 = 15.57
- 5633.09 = 15.39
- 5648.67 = 15.41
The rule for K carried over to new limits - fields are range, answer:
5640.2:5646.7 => 16.1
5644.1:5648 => 16.6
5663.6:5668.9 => 15.6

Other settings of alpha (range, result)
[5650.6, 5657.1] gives 16.4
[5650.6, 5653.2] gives 16.5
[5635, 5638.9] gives 17.1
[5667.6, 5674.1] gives 15.6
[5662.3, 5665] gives 15.4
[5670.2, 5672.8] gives 15.3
